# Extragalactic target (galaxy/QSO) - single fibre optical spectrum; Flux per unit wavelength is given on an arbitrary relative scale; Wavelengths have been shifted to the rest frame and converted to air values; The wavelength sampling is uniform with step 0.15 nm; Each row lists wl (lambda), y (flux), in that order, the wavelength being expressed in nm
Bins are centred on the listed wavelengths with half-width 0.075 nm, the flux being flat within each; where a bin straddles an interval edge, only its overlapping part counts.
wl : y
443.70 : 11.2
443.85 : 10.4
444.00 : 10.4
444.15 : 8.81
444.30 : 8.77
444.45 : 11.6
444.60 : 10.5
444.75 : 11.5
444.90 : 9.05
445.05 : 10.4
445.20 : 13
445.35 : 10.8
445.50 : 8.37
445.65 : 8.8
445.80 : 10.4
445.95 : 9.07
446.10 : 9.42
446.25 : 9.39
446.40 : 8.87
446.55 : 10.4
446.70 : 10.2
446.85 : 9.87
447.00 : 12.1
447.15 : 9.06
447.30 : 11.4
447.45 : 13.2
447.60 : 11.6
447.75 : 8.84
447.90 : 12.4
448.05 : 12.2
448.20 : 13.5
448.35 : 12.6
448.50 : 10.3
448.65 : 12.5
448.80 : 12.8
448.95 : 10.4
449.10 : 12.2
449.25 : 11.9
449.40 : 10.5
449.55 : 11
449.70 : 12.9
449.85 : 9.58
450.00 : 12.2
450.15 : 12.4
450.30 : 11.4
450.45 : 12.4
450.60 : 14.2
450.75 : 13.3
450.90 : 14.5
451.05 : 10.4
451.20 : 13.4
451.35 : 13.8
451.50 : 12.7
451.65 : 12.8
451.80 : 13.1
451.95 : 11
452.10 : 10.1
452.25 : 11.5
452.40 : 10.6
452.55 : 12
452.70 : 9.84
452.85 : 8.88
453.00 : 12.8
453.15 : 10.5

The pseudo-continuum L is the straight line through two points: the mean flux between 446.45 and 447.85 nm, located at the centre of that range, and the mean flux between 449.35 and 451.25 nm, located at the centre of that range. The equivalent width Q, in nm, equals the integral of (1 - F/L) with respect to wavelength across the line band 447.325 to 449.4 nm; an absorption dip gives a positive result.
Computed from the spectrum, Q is -0.10 nm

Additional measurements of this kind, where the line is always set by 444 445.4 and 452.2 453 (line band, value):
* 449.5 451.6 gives -0.351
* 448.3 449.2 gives -0.099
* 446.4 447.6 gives -0.028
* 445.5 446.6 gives 0.120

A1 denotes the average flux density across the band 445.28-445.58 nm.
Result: 9.55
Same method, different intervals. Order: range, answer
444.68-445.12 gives 10.3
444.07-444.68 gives 9.94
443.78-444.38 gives 9.61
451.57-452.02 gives 12.3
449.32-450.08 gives 11.2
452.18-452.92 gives 10.6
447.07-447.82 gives 10.8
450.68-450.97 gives 13.9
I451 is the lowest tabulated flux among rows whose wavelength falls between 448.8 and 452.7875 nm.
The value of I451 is 9.58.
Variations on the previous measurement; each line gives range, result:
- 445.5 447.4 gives 8.37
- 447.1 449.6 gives 8.84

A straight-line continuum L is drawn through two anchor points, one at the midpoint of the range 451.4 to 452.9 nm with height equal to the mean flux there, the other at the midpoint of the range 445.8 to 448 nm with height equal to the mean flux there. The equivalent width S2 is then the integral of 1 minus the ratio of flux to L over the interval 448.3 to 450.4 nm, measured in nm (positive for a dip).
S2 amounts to -0.148 nm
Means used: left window 10.4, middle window 11.6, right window 11.3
